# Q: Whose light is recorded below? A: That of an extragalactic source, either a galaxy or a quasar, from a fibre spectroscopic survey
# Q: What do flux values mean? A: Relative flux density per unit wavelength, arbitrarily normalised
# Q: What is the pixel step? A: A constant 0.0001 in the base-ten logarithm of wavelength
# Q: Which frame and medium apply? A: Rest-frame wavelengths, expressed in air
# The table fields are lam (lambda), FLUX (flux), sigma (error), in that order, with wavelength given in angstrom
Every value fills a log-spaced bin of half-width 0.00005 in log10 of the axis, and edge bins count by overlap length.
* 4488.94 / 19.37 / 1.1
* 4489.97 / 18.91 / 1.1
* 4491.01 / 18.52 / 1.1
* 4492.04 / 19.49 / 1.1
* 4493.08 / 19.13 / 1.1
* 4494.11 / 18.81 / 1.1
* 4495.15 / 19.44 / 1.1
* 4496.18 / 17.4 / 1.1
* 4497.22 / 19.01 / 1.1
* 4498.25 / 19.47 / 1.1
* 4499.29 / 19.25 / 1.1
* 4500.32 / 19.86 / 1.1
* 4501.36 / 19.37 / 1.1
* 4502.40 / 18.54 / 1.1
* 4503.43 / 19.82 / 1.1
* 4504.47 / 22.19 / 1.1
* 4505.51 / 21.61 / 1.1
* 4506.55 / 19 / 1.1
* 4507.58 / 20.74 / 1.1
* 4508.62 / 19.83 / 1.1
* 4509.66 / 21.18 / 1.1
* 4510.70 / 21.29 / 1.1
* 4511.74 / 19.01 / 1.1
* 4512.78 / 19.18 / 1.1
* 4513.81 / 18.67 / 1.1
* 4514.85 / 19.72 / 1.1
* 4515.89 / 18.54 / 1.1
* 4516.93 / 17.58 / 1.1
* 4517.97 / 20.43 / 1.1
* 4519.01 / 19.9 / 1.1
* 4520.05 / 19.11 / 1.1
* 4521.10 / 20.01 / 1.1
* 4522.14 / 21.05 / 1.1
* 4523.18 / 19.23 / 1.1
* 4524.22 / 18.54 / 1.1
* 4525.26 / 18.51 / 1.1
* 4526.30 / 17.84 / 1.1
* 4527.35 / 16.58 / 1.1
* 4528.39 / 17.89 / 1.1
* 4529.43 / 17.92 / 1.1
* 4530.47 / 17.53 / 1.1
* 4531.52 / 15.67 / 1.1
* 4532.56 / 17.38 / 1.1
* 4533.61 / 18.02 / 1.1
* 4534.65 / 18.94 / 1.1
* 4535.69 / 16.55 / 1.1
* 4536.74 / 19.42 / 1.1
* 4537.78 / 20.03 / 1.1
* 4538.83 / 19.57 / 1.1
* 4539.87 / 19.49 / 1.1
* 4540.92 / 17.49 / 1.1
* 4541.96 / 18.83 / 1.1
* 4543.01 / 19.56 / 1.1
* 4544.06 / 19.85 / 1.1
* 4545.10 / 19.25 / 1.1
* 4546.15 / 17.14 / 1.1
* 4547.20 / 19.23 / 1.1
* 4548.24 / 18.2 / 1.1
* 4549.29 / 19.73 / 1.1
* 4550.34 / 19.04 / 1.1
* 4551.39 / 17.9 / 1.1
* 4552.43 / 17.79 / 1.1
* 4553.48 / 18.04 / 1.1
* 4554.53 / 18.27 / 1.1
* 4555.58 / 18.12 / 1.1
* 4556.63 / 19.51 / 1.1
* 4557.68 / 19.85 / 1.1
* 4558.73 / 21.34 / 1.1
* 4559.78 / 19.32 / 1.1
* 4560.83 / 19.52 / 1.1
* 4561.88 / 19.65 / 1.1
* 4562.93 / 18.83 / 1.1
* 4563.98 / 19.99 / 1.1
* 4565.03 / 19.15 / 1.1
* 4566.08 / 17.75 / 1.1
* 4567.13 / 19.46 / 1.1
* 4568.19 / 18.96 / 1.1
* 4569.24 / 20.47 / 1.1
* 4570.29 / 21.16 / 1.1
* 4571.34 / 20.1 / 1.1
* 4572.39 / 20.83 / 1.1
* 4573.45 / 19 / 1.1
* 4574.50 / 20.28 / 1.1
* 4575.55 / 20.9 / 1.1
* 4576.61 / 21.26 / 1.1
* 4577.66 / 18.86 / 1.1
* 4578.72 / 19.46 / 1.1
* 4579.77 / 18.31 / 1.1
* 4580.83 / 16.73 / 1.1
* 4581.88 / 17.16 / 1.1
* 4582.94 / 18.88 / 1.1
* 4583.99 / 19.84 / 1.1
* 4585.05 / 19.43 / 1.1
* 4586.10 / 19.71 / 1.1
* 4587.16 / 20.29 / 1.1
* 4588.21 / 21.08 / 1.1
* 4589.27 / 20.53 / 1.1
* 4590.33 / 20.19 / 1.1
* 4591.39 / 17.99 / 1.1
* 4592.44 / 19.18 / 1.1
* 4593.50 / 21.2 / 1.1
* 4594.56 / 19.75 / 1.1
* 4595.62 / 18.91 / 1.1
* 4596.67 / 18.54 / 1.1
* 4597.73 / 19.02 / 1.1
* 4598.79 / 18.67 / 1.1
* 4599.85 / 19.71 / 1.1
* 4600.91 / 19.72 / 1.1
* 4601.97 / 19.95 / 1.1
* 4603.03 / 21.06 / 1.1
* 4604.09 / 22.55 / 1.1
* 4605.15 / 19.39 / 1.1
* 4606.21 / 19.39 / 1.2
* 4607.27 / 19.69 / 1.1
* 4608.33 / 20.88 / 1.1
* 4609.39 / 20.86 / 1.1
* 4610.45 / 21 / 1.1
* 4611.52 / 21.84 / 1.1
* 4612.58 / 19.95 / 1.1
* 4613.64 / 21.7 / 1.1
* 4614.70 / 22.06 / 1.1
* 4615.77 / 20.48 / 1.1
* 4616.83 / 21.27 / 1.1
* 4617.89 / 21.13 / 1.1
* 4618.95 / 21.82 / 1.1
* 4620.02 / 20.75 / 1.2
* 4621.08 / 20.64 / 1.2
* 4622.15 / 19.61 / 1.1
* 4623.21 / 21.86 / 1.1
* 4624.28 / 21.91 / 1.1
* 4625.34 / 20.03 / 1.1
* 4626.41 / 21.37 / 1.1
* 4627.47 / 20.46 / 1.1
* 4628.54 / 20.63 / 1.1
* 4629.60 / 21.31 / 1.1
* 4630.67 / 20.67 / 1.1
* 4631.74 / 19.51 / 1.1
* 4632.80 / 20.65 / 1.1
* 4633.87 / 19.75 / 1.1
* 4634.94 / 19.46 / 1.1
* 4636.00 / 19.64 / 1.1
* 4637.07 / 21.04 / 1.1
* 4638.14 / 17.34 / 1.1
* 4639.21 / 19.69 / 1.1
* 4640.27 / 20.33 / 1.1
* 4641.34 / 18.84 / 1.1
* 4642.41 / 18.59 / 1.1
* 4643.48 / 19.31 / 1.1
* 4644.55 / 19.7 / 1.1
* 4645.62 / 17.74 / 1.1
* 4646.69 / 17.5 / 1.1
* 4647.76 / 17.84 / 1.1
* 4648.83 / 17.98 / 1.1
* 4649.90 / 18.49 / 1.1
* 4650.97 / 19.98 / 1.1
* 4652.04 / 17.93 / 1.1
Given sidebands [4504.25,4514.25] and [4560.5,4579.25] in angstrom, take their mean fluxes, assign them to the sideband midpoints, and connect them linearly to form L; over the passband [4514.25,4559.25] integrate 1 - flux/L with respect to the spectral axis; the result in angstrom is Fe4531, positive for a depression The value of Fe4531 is 2.94 angstrom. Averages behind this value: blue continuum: 20.2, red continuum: 19.8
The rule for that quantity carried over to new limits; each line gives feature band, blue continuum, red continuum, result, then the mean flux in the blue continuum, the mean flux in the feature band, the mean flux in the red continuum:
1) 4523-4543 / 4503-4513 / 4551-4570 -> 1.62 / 20.4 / 18.2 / 19.1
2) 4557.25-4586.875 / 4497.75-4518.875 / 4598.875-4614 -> 1.05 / 19.8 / 19.5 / 20.5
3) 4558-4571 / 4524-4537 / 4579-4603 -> -0.71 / 17.7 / 19.6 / 19.3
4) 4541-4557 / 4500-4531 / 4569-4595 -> 0.71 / 19.3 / 18.7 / 19.7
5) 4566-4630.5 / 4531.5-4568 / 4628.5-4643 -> -2.51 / 18.8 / 20.1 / 19.8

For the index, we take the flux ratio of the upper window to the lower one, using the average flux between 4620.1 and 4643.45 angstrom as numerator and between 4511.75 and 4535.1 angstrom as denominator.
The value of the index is 1.09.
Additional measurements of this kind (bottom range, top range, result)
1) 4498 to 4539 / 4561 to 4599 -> 1.02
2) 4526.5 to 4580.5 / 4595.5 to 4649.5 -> 1.06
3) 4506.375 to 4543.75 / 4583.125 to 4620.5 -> 1.07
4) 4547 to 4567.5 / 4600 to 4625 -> 1.09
